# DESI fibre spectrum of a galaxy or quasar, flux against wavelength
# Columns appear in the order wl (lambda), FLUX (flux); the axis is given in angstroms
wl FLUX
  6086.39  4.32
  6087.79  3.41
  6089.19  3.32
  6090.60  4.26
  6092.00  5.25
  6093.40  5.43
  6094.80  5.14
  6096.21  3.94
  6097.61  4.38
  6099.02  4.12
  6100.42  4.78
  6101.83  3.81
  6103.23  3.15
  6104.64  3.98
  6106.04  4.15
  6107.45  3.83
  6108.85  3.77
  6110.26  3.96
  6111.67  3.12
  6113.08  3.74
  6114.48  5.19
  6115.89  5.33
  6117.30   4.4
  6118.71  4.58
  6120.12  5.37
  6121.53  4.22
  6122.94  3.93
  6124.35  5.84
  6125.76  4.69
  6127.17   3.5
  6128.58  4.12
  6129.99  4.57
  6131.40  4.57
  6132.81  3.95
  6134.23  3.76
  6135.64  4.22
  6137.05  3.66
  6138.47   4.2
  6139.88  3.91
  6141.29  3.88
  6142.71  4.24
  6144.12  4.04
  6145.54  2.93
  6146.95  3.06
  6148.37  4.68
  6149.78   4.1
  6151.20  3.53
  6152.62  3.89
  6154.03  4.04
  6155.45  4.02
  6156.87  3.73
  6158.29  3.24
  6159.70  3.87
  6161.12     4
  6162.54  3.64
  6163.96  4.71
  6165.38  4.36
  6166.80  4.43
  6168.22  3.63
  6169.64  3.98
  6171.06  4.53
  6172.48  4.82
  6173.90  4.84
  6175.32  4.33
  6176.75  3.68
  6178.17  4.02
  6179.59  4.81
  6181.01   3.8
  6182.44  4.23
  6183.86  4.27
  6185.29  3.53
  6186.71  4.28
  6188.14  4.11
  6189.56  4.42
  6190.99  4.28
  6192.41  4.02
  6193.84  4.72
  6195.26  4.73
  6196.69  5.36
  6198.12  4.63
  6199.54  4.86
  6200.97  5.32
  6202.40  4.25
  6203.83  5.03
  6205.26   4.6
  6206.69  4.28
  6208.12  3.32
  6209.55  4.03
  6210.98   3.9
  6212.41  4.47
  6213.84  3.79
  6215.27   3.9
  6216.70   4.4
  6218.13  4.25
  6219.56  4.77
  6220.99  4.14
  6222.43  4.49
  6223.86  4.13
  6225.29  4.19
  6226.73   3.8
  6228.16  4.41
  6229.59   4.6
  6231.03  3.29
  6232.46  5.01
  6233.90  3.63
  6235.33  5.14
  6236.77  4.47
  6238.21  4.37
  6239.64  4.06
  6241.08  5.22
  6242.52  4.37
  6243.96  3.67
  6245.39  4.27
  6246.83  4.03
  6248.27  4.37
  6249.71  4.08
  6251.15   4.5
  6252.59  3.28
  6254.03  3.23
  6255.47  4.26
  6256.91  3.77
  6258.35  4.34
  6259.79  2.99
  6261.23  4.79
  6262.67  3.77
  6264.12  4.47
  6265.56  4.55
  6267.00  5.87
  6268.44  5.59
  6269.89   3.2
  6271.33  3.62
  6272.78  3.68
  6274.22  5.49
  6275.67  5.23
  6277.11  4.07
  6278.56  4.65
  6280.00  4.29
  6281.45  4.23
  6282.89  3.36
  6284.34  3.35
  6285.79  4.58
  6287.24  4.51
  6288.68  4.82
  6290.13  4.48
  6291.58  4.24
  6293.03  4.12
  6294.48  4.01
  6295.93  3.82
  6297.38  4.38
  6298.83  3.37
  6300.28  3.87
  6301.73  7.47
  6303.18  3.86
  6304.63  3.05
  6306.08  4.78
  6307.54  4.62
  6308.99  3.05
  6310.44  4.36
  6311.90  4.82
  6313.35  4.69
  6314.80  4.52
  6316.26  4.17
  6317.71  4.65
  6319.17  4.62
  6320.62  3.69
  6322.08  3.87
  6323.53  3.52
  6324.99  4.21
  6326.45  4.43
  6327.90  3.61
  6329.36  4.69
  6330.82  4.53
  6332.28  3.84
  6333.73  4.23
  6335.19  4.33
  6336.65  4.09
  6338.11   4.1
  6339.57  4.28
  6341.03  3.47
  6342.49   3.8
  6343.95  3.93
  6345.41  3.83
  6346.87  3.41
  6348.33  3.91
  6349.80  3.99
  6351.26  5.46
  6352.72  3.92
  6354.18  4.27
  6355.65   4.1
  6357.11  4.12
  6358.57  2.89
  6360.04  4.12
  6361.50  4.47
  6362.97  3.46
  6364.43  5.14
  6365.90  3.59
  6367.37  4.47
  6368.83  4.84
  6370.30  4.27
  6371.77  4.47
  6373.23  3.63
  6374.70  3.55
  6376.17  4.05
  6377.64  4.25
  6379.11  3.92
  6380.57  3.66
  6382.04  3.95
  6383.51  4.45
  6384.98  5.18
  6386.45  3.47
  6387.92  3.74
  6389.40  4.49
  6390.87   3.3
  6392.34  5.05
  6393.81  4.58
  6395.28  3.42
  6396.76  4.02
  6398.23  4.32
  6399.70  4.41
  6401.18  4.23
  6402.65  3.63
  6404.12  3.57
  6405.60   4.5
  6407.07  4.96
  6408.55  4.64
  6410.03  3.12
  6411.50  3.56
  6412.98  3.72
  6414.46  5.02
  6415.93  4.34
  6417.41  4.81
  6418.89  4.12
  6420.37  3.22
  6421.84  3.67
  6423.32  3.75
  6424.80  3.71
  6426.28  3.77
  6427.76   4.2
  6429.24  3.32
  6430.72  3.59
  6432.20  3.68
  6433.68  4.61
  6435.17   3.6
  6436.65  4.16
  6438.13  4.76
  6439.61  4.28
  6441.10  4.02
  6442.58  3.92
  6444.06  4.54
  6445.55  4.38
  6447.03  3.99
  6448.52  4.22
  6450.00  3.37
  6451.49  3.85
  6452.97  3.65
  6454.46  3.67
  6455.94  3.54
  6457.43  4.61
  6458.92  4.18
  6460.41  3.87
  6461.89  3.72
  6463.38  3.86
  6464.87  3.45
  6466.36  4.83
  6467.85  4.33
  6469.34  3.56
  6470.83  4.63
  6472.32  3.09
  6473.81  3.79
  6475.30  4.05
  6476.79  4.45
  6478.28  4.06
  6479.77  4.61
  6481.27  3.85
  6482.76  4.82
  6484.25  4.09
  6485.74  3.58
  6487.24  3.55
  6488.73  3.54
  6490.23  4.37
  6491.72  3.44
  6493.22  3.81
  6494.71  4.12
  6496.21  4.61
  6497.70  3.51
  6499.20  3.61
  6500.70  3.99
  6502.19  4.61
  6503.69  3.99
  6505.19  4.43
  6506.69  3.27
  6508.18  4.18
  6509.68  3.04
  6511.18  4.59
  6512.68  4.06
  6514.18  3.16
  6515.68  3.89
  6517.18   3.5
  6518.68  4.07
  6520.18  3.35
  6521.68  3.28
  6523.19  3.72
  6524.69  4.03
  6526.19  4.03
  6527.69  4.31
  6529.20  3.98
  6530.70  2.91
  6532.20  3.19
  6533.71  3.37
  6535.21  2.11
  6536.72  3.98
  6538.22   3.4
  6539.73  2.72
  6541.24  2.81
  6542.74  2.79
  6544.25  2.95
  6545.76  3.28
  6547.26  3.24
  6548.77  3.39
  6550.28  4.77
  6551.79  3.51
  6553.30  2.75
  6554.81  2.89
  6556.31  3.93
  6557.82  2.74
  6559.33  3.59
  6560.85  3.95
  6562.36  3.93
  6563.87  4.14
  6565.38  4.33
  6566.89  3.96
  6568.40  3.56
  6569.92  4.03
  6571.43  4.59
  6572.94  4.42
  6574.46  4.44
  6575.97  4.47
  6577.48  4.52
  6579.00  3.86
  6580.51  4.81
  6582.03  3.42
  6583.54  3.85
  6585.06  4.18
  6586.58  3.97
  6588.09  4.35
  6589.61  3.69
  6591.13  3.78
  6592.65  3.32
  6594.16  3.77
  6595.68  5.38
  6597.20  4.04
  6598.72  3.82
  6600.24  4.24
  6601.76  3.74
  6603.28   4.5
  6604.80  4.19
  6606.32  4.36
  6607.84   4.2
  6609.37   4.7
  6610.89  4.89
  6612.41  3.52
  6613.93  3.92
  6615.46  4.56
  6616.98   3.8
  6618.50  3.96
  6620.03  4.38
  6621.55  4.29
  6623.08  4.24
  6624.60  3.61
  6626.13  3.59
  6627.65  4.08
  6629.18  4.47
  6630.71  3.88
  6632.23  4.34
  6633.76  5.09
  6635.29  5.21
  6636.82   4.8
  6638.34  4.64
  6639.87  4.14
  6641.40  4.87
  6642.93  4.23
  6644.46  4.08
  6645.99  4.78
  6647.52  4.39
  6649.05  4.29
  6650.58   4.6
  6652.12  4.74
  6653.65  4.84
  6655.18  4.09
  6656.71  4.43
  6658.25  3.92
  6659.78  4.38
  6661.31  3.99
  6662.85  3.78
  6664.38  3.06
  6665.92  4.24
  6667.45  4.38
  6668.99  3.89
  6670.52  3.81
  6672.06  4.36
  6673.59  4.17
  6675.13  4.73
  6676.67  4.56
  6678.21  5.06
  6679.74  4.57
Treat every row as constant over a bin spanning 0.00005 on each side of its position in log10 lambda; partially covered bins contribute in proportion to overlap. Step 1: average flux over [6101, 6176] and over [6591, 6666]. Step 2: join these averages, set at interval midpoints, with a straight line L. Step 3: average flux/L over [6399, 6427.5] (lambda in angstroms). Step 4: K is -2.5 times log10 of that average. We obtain 0.04 mag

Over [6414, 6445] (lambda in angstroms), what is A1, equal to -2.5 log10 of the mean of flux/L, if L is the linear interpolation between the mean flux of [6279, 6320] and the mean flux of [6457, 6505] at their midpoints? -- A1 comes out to 0.01 mag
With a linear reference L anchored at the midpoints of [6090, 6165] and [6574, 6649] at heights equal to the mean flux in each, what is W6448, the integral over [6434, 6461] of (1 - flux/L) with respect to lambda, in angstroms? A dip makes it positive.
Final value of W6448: 1.1 angstroms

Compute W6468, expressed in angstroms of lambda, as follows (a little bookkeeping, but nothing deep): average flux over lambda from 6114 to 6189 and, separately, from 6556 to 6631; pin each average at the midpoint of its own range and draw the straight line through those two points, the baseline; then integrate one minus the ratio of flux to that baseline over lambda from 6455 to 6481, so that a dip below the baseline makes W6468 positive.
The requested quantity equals 0.48 angstroms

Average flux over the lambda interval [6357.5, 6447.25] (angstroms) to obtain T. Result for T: 4.08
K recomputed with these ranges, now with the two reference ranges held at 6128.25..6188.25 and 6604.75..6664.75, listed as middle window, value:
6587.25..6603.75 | 0.06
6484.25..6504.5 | 0.08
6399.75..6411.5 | 0.03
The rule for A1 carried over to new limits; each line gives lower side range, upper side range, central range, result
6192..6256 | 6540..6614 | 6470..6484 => -0.03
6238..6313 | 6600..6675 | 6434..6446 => 0.01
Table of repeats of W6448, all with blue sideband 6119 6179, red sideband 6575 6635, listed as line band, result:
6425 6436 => 0.9 angstroms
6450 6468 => 0.9 angstroms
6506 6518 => 1.3 angstroms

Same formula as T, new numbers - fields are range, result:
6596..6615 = 4.21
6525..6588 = 3.7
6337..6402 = 4.09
